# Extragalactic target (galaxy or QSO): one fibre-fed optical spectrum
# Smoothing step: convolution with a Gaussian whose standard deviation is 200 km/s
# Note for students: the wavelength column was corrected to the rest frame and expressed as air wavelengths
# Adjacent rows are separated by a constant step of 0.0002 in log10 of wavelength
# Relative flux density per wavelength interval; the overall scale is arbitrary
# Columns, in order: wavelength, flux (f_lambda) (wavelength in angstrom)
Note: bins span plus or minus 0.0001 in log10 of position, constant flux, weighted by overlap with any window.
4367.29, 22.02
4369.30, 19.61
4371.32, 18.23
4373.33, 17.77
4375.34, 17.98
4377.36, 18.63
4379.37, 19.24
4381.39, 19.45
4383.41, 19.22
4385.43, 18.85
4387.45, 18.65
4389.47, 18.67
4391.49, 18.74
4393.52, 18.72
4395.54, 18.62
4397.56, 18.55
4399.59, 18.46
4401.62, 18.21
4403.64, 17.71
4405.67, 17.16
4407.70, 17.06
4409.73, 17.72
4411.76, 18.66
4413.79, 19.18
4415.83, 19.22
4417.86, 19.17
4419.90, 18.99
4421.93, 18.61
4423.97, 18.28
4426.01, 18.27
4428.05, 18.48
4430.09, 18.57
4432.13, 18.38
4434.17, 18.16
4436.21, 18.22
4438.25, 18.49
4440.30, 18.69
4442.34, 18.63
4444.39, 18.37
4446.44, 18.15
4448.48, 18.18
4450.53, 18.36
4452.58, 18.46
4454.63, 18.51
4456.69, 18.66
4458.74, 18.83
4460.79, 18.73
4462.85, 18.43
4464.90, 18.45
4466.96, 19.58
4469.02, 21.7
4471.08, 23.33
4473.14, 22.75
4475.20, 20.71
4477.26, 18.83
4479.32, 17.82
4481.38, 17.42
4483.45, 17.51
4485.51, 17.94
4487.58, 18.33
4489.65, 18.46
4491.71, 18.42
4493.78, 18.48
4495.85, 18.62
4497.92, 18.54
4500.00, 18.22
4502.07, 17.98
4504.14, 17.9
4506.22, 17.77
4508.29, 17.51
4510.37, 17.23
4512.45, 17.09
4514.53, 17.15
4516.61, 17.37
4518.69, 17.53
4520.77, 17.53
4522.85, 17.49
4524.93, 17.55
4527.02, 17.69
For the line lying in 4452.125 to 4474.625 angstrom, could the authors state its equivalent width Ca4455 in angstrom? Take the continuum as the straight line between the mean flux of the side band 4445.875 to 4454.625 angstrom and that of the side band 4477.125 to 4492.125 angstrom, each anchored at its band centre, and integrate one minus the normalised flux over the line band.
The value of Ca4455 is -2.0 angstrom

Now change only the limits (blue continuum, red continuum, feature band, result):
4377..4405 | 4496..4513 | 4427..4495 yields -2.6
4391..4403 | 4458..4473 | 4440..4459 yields 1.2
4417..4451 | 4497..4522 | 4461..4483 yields -2.1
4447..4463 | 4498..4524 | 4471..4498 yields -1.4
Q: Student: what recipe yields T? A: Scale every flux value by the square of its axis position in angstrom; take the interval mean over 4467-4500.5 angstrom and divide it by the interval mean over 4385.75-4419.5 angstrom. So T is 1.08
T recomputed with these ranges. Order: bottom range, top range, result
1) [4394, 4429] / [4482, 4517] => 1.01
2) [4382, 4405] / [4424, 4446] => 1.01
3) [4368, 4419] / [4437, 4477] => 1.07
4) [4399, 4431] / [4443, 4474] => 1.07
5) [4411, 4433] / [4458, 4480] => 1.09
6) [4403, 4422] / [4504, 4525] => 1.00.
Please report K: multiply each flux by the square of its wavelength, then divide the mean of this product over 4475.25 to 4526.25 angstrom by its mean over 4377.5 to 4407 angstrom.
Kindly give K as 1.0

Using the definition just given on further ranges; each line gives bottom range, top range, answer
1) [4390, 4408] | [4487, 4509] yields 1.05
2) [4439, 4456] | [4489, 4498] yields 1.03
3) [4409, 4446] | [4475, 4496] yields 1.01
